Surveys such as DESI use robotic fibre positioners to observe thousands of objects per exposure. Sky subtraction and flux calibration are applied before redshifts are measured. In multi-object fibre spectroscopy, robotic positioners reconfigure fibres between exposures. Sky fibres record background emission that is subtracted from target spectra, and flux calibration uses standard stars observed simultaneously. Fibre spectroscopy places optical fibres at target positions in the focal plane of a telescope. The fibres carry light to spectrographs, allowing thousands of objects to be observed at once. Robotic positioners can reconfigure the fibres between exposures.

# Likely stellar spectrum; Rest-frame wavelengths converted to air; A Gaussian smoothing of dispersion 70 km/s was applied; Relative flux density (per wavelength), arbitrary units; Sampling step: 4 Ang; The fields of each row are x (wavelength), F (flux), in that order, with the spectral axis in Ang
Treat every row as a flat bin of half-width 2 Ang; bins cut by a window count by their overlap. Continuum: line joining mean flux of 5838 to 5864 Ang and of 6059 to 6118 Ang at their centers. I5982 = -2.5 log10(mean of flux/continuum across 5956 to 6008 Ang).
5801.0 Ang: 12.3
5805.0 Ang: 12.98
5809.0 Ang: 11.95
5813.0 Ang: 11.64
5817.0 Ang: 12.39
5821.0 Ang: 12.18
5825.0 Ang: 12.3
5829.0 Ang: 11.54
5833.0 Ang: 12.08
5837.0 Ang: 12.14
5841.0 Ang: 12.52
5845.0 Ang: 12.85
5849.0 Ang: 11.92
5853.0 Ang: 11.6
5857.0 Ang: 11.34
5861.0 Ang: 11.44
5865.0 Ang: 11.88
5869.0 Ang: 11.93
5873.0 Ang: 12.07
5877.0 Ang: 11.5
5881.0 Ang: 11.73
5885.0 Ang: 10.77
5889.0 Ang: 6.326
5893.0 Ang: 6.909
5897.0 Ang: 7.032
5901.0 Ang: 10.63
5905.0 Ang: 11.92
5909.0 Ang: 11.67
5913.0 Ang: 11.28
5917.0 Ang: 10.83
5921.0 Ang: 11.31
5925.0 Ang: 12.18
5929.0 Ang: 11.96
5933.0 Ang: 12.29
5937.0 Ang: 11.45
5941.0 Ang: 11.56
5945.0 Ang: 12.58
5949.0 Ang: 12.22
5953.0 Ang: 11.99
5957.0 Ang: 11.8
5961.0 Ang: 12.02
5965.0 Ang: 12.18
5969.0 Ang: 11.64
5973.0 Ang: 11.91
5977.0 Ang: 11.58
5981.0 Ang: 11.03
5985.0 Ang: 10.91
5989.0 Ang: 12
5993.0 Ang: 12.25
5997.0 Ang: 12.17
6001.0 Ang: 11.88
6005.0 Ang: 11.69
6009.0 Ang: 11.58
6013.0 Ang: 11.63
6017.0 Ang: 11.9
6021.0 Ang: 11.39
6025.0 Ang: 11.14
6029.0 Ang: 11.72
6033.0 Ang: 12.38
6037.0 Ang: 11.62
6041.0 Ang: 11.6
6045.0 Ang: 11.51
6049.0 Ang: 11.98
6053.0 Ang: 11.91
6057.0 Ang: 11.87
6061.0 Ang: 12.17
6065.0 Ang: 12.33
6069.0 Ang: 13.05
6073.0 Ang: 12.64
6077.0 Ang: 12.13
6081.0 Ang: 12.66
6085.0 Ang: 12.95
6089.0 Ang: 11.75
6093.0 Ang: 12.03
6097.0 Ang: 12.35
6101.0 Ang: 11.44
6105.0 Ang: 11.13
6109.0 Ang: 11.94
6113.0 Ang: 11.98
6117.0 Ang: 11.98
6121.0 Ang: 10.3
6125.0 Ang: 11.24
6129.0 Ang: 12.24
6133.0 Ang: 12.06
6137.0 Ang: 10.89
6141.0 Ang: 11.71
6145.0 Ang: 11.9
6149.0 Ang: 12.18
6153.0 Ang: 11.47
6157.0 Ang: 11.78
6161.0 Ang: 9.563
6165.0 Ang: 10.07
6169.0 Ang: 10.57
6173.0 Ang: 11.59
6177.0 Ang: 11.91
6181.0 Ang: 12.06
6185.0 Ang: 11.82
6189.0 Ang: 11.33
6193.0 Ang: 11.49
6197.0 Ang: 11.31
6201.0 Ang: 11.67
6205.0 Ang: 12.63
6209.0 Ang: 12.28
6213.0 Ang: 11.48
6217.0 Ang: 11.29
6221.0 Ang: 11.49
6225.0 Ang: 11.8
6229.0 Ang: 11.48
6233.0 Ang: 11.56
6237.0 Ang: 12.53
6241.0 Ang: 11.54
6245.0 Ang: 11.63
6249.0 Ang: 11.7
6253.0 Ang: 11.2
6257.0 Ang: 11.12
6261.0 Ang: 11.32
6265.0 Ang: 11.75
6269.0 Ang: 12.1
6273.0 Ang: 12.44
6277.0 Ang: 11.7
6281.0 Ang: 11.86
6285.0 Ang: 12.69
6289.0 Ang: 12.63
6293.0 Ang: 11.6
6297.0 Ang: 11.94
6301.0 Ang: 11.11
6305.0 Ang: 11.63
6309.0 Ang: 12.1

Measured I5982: 0.03 mag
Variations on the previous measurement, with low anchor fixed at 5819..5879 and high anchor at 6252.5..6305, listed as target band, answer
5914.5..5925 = 0.06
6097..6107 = 0.03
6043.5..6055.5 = 0.01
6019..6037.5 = 0.02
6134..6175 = 0.06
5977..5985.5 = 0.07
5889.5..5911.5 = 0.25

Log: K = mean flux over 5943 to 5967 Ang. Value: 12.1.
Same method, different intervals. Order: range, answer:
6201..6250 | 11.8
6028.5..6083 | 12.1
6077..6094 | 12.3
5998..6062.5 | 11.8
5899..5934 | 11.5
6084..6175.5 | 11.5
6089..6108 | 11.7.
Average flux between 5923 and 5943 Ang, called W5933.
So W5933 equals 11.9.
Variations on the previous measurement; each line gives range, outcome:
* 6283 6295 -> 12.3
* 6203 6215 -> 12.1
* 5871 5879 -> 11.8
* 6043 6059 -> 11.8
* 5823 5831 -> 11.9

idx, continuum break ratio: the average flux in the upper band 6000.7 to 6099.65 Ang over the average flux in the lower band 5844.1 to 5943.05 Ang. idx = 1.1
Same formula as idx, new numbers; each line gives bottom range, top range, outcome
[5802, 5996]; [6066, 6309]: 1.02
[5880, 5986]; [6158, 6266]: 1.04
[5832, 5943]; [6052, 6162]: 1.06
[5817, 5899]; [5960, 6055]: 1.05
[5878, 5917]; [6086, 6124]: 1.18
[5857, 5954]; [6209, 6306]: 1.06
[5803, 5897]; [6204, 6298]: 1.04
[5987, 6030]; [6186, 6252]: 0.99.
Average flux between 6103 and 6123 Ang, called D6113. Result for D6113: 11.5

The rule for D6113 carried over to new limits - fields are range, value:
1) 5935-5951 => 12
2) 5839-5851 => 12.4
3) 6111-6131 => 11.5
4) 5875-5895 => 9.45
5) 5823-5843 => 12.1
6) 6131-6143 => 11.6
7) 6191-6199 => 11.4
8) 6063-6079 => 12.5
